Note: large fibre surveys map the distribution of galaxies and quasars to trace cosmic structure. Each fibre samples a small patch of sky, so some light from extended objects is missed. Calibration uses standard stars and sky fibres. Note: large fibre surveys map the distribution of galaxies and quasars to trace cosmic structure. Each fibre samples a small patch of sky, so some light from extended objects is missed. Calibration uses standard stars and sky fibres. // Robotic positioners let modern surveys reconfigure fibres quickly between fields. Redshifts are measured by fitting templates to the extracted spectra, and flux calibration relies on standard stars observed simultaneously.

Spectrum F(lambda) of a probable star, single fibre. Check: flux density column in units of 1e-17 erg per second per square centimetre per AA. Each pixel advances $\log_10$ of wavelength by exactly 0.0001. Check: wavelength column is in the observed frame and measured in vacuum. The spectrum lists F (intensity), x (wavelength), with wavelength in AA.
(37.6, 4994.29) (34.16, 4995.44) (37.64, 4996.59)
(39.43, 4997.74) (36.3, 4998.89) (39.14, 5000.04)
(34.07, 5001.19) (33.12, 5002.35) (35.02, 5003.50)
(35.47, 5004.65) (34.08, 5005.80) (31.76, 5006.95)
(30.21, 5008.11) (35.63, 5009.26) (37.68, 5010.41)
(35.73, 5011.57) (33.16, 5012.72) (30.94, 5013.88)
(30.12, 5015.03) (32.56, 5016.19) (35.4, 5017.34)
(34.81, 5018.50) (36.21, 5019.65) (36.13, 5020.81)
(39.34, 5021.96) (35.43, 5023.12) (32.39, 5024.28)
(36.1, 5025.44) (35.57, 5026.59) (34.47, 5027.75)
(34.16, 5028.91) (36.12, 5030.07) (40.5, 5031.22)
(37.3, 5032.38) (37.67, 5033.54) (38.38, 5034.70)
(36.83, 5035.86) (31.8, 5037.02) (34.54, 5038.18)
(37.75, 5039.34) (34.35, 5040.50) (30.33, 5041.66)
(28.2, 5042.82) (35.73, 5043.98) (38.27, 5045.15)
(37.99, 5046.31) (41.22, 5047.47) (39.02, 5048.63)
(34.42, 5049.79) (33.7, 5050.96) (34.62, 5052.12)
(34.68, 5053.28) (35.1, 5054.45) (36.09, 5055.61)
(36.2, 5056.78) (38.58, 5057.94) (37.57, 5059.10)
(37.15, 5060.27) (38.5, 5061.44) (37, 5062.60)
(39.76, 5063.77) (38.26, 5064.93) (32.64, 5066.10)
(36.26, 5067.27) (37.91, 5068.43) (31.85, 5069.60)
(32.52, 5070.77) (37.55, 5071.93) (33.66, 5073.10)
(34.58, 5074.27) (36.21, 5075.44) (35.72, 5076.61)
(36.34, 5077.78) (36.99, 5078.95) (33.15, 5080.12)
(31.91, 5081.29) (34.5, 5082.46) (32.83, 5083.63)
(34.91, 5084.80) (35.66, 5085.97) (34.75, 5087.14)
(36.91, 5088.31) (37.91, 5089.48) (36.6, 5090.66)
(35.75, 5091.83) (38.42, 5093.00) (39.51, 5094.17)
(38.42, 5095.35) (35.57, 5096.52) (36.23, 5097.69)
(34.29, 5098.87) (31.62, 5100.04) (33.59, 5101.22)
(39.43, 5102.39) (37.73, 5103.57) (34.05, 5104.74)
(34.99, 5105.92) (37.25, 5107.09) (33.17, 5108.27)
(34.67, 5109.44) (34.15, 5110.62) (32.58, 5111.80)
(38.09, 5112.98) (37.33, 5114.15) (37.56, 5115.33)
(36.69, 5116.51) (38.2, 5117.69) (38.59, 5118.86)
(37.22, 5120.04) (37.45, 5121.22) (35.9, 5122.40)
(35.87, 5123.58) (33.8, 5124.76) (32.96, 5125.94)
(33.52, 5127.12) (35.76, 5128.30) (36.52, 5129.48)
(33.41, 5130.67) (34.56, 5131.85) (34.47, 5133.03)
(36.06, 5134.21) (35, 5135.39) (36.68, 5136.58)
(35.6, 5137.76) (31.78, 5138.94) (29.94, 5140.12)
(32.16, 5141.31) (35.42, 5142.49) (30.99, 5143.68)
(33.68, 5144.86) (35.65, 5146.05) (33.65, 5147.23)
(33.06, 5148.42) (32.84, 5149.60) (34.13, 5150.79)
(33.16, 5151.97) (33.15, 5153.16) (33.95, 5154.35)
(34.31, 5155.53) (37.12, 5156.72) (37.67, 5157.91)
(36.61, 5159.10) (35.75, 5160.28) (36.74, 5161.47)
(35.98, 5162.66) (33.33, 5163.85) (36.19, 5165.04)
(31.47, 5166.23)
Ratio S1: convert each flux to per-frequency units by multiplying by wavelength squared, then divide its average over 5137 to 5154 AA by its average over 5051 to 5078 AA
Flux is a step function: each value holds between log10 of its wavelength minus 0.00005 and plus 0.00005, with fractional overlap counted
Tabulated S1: 0.95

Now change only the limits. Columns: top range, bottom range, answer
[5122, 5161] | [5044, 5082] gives 0.98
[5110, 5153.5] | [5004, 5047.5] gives 1.04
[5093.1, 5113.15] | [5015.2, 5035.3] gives 1.02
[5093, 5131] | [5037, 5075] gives 1.03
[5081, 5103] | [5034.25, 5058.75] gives 1.02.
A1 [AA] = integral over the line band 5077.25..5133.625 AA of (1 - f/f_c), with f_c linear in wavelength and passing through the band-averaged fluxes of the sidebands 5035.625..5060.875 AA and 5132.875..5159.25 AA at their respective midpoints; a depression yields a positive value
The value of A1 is -1.4 AA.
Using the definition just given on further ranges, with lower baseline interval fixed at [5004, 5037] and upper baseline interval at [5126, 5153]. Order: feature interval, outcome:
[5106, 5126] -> -1.07 AA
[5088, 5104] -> -1.01 AA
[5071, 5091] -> -0.42 AA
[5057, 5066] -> -0.79 AA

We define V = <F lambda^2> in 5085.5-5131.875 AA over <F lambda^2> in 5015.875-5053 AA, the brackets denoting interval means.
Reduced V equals 1.0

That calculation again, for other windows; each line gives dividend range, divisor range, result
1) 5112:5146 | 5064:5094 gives 1.01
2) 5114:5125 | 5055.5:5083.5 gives 1.05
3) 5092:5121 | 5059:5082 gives 1.03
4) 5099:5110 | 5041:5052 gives 1.02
